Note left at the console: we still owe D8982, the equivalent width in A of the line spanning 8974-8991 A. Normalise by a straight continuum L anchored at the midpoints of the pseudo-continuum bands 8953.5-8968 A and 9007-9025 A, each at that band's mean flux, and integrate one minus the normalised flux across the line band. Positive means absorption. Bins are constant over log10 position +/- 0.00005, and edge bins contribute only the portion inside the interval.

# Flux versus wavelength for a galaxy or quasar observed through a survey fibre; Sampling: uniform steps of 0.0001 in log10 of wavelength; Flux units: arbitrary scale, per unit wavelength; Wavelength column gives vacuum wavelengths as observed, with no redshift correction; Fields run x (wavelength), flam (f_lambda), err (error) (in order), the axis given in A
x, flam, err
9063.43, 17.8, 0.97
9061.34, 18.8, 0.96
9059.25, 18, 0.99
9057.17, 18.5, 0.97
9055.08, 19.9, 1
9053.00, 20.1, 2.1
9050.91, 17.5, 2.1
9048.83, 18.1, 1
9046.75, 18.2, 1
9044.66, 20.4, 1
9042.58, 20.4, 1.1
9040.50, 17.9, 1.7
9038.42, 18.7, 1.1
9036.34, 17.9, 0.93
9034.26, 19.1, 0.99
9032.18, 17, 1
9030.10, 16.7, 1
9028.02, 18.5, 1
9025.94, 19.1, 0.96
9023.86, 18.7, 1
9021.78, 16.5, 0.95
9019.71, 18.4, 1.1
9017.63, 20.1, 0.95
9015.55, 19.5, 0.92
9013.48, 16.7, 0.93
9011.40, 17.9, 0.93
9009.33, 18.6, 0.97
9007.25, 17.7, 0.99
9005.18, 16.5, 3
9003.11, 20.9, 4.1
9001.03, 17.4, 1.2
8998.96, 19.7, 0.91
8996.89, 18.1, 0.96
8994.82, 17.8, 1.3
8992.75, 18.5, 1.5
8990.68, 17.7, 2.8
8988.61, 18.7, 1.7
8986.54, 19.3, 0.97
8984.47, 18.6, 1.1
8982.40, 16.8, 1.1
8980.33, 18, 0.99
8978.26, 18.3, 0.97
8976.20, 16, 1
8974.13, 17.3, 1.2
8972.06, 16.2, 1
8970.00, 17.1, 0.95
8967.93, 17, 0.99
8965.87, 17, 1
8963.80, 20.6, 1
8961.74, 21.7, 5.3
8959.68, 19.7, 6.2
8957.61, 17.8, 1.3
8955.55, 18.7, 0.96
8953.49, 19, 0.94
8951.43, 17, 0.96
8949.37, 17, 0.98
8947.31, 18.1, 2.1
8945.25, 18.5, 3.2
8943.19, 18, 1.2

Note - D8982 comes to 0.8 A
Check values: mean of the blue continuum 19.1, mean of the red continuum 18.3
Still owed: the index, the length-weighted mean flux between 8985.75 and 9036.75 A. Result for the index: 18.3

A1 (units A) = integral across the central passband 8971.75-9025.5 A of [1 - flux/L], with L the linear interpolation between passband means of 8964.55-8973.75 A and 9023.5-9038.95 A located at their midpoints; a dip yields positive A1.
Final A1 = -1.8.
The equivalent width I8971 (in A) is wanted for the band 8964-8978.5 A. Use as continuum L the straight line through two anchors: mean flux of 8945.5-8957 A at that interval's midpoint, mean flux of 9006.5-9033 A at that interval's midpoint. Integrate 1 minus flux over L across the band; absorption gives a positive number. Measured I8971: 0.7 A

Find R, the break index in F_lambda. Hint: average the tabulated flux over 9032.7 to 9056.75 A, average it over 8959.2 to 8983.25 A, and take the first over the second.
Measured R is 1.05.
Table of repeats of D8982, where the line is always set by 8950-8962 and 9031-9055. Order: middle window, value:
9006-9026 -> 0.5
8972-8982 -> 0.8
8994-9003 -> 0.1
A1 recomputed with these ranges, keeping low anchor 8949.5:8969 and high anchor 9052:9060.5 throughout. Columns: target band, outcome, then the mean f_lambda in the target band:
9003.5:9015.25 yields 0.7 A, 17.8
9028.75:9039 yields 0.6 A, 17.9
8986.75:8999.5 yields 0.3 A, 18.4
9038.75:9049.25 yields 0.0 A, 19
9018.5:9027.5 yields 0.3 A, 18.2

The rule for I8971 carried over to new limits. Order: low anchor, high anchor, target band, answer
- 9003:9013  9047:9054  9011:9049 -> -0.3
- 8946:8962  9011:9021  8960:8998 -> 0.9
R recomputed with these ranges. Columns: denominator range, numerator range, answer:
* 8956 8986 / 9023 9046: 1.03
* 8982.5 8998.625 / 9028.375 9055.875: 1.01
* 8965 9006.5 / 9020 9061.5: 1.04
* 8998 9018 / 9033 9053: 1.02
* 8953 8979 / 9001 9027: 1.01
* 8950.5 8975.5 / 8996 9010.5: 1.01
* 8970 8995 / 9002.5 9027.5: 1.03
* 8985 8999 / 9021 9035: 0.97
